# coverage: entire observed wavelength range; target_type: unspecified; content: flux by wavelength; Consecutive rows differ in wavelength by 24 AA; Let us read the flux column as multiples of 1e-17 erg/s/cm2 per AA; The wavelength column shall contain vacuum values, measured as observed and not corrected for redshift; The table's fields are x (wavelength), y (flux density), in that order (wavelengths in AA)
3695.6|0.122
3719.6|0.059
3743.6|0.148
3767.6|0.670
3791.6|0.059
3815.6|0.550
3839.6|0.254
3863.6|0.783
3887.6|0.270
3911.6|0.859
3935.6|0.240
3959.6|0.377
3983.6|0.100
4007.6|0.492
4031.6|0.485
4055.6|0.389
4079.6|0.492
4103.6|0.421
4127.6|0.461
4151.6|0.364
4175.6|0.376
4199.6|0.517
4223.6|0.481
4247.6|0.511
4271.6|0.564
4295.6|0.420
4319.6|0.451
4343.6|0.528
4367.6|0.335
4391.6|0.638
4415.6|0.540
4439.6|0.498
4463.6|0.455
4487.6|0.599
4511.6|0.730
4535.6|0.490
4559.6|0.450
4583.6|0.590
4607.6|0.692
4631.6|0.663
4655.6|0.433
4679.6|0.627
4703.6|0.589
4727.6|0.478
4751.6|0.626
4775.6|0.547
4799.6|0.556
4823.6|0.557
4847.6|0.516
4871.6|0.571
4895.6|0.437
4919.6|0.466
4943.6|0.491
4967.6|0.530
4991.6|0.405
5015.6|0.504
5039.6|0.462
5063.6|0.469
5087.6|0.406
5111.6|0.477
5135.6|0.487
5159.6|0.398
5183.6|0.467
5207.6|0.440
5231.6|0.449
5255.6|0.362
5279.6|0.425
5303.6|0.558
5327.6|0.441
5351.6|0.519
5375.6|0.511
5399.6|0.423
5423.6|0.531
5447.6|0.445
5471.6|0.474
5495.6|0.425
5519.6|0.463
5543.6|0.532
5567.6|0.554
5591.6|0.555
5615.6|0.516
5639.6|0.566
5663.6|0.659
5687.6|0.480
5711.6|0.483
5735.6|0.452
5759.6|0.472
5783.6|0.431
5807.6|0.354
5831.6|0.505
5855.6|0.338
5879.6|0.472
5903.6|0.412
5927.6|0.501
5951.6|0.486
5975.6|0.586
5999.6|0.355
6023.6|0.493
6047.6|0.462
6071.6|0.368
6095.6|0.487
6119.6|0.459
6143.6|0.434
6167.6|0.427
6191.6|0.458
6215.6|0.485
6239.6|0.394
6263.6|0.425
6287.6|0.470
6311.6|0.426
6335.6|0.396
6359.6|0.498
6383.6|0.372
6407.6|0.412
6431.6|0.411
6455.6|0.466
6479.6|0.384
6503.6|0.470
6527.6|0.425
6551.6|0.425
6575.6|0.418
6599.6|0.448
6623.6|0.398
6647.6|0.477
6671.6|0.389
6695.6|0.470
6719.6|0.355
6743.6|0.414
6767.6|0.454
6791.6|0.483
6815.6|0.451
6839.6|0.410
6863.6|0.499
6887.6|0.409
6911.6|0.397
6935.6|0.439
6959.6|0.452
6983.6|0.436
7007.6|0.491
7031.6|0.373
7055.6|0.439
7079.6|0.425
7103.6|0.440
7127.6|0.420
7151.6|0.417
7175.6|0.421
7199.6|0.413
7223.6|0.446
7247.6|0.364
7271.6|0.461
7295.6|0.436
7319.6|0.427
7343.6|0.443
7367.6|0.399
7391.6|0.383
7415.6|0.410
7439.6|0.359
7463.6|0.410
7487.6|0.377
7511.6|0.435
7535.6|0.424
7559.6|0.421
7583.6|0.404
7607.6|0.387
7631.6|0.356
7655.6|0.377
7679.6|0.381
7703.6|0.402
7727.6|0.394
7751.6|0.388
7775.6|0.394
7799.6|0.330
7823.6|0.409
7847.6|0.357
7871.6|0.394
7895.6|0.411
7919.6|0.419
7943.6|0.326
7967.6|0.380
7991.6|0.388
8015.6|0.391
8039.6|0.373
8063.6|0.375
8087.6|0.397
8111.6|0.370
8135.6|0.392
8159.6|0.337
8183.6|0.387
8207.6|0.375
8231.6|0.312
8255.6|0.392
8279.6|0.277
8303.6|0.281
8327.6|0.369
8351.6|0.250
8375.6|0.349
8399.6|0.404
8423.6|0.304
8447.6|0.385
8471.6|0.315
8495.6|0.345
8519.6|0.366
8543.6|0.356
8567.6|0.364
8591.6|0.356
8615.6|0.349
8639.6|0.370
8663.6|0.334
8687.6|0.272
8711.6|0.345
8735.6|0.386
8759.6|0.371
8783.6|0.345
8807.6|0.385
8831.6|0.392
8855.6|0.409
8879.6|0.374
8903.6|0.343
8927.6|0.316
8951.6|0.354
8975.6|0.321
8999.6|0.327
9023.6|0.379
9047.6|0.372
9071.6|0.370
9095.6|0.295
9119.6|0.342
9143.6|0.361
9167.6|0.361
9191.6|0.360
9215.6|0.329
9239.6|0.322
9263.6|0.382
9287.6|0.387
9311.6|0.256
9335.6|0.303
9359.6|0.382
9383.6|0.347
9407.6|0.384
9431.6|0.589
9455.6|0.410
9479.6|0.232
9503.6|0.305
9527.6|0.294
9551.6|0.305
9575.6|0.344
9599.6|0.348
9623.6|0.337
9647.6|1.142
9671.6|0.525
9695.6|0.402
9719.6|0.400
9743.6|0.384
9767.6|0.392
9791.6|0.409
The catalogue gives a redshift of 1.59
